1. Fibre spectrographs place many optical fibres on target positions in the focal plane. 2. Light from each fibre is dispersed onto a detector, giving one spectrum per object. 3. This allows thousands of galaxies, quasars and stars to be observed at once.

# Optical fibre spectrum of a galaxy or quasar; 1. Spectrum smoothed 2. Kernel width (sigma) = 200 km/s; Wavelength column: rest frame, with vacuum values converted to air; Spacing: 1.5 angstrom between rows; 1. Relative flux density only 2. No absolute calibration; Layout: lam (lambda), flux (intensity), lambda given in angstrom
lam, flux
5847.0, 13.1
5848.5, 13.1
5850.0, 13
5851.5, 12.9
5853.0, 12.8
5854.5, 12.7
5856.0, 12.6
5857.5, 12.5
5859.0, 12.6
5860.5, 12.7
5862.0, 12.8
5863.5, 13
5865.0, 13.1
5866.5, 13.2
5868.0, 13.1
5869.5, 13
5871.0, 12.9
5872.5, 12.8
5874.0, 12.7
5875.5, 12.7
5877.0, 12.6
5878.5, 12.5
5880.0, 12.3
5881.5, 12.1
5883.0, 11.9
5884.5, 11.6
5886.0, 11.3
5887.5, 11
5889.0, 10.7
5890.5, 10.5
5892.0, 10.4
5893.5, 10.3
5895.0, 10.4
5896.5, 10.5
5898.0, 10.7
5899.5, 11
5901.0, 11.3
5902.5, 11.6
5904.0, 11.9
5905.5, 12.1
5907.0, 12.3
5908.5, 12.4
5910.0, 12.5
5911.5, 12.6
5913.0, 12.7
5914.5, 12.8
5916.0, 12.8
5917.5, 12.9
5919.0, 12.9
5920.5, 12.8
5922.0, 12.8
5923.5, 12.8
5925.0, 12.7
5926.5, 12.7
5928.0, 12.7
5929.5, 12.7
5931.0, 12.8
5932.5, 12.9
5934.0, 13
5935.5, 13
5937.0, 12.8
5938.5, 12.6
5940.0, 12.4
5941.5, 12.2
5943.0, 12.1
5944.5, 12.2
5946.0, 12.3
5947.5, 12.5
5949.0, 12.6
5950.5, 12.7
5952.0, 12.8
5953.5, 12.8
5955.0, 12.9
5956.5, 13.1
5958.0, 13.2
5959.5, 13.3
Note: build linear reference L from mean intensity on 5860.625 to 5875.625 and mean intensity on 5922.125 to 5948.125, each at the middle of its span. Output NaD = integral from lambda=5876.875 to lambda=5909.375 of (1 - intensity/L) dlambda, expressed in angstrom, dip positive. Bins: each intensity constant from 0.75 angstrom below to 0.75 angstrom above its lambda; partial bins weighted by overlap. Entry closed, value 3.6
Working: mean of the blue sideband 12.9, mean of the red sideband 12.6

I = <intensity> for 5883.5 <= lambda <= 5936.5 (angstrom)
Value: 12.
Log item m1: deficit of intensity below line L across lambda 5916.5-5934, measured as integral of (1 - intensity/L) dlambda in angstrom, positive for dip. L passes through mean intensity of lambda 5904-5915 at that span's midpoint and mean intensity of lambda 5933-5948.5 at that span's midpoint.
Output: -0.45 angstrom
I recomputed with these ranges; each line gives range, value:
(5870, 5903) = 11.5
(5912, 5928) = 12.8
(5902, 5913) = 12.2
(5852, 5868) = 12.8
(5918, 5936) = 12.8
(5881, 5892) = 11.2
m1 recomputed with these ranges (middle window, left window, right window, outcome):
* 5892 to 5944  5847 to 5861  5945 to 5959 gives 2.21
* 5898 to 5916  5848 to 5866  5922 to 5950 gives 0.87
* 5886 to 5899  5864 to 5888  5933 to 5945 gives 1.94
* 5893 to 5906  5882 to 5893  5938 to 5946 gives 0.29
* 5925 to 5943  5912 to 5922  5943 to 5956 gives 0.01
